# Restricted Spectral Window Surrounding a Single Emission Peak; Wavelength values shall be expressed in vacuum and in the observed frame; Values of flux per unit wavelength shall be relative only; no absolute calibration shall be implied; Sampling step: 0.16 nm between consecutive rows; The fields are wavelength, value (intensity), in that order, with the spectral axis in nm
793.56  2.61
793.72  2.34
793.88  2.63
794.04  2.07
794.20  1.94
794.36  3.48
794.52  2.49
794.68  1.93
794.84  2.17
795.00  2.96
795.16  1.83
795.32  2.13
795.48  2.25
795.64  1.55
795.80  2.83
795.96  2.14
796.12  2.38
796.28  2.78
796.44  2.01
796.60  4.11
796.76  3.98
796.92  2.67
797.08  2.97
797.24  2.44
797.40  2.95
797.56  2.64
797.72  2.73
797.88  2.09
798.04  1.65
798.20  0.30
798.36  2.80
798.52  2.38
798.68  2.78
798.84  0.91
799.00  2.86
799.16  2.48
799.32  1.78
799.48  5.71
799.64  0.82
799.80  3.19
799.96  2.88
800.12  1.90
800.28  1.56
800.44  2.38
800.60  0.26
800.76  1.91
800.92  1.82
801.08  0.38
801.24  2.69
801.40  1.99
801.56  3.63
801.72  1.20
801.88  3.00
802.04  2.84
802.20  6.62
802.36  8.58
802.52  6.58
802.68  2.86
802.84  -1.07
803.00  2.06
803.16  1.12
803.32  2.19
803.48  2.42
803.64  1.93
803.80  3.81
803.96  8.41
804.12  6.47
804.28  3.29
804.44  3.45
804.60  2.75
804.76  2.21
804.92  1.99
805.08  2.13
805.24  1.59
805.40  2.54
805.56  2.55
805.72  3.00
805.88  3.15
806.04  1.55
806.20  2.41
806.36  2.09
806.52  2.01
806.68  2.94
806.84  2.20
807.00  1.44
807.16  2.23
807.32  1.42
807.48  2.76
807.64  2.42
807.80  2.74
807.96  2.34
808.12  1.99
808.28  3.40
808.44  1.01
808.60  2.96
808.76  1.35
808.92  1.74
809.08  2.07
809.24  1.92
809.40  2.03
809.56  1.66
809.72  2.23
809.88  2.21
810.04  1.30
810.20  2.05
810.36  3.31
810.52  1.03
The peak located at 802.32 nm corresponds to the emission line [S II] 6716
